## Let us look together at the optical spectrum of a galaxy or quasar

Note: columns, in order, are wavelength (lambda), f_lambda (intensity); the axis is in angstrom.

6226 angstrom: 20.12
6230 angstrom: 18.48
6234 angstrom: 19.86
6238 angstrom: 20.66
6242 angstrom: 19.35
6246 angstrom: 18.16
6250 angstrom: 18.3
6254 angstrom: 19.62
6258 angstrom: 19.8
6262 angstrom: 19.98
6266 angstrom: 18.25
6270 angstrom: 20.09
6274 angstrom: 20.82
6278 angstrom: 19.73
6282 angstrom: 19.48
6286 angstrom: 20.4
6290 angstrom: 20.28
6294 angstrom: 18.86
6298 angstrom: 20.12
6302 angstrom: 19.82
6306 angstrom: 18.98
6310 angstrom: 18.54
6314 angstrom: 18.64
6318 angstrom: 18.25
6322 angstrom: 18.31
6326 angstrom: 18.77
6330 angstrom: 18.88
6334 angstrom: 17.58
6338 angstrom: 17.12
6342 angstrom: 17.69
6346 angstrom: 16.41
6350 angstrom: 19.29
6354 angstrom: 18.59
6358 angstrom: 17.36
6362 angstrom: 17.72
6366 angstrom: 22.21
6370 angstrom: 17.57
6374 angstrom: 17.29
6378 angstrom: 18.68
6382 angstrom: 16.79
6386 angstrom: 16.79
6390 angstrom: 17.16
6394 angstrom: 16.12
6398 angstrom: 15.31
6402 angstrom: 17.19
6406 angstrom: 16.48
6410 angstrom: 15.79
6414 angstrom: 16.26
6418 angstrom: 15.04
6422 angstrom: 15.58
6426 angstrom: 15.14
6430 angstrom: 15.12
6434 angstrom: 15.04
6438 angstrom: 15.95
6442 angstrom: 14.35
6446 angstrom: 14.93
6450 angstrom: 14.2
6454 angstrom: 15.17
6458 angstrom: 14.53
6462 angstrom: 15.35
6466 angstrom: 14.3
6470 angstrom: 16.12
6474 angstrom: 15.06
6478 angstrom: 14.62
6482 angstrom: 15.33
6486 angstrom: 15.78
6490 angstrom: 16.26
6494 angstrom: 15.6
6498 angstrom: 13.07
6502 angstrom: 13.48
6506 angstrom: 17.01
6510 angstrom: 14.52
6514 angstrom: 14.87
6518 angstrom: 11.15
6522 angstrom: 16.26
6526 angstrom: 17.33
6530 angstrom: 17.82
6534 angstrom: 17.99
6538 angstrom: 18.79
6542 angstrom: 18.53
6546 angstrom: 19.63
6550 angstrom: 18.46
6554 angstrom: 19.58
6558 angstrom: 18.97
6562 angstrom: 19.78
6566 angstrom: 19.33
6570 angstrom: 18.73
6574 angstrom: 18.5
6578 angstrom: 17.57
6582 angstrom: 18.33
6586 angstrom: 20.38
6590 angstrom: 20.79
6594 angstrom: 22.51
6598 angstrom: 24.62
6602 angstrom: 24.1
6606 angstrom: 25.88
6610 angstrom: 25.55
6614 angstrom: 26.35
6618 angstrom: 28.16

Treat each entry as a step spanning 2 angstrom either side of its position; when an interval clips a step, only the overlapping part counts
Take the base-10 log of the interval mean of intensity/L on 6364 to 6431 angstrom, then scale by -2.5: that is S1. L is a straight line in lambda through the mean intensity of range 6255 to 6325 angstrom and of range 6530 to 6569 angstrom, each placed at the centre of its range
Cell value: 0.15 mag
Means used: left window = 19.4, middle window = 16.8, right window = 18.9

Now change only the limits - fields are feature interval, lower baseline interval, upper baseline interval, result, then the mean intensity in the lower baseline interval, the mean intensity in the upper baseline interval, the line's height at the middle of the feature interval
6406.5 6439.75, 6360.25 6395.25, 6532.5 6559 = 0.168 mag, 17.9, 18.9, 18.1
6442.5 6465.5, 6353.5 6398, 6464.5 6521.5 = 0.073 mag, 17.7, 14.8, 15.8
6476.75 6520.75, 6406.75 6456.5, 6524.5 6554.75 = 0.171 mag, 15.2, 18.5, 17.3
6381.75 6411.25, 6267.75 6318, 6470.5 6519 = 0.045 mag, 19.6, 14.8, 17.2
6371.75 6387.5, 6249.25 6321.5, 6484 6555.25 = 0.050 mag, 19.4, 16.4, 18.2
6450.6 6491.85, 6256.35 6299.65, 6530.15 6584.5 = 0.246 mag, 19.8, 18.8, 19.1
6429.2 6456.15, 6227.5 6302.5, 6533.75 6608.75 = 0.313 mag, 19.6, 20.2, 20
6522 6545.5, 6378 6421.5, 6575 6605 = 0.102 mag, 16.4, 21.3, 19.8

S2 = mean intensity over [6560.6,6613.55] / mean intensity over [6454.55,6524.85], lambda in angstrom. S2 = 1.4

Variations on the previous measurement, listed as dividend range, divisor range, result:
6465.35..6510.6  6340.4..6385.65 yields 0.84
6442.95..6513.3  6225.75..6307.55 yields 0.77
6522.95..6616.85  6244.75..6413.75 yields 1.11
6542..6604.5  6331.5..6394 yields 1.13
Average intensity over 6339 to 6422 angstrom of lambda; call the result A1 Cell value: 17.2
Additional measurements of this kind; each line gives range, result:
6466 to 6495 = 15.5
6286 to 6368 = 18.7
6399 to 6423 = 16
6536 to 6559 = 19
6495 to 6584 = 17.2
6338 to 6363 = 17.8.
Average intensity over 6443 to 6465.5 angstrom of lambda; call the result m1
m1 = 14.8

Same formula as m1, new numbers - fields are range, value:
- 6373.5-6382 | 17.8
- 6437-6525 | 14.9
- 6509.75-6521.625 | 13.7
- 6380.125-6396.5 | 16.7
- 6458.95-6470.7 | 15.1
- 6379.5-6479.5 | 15.6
